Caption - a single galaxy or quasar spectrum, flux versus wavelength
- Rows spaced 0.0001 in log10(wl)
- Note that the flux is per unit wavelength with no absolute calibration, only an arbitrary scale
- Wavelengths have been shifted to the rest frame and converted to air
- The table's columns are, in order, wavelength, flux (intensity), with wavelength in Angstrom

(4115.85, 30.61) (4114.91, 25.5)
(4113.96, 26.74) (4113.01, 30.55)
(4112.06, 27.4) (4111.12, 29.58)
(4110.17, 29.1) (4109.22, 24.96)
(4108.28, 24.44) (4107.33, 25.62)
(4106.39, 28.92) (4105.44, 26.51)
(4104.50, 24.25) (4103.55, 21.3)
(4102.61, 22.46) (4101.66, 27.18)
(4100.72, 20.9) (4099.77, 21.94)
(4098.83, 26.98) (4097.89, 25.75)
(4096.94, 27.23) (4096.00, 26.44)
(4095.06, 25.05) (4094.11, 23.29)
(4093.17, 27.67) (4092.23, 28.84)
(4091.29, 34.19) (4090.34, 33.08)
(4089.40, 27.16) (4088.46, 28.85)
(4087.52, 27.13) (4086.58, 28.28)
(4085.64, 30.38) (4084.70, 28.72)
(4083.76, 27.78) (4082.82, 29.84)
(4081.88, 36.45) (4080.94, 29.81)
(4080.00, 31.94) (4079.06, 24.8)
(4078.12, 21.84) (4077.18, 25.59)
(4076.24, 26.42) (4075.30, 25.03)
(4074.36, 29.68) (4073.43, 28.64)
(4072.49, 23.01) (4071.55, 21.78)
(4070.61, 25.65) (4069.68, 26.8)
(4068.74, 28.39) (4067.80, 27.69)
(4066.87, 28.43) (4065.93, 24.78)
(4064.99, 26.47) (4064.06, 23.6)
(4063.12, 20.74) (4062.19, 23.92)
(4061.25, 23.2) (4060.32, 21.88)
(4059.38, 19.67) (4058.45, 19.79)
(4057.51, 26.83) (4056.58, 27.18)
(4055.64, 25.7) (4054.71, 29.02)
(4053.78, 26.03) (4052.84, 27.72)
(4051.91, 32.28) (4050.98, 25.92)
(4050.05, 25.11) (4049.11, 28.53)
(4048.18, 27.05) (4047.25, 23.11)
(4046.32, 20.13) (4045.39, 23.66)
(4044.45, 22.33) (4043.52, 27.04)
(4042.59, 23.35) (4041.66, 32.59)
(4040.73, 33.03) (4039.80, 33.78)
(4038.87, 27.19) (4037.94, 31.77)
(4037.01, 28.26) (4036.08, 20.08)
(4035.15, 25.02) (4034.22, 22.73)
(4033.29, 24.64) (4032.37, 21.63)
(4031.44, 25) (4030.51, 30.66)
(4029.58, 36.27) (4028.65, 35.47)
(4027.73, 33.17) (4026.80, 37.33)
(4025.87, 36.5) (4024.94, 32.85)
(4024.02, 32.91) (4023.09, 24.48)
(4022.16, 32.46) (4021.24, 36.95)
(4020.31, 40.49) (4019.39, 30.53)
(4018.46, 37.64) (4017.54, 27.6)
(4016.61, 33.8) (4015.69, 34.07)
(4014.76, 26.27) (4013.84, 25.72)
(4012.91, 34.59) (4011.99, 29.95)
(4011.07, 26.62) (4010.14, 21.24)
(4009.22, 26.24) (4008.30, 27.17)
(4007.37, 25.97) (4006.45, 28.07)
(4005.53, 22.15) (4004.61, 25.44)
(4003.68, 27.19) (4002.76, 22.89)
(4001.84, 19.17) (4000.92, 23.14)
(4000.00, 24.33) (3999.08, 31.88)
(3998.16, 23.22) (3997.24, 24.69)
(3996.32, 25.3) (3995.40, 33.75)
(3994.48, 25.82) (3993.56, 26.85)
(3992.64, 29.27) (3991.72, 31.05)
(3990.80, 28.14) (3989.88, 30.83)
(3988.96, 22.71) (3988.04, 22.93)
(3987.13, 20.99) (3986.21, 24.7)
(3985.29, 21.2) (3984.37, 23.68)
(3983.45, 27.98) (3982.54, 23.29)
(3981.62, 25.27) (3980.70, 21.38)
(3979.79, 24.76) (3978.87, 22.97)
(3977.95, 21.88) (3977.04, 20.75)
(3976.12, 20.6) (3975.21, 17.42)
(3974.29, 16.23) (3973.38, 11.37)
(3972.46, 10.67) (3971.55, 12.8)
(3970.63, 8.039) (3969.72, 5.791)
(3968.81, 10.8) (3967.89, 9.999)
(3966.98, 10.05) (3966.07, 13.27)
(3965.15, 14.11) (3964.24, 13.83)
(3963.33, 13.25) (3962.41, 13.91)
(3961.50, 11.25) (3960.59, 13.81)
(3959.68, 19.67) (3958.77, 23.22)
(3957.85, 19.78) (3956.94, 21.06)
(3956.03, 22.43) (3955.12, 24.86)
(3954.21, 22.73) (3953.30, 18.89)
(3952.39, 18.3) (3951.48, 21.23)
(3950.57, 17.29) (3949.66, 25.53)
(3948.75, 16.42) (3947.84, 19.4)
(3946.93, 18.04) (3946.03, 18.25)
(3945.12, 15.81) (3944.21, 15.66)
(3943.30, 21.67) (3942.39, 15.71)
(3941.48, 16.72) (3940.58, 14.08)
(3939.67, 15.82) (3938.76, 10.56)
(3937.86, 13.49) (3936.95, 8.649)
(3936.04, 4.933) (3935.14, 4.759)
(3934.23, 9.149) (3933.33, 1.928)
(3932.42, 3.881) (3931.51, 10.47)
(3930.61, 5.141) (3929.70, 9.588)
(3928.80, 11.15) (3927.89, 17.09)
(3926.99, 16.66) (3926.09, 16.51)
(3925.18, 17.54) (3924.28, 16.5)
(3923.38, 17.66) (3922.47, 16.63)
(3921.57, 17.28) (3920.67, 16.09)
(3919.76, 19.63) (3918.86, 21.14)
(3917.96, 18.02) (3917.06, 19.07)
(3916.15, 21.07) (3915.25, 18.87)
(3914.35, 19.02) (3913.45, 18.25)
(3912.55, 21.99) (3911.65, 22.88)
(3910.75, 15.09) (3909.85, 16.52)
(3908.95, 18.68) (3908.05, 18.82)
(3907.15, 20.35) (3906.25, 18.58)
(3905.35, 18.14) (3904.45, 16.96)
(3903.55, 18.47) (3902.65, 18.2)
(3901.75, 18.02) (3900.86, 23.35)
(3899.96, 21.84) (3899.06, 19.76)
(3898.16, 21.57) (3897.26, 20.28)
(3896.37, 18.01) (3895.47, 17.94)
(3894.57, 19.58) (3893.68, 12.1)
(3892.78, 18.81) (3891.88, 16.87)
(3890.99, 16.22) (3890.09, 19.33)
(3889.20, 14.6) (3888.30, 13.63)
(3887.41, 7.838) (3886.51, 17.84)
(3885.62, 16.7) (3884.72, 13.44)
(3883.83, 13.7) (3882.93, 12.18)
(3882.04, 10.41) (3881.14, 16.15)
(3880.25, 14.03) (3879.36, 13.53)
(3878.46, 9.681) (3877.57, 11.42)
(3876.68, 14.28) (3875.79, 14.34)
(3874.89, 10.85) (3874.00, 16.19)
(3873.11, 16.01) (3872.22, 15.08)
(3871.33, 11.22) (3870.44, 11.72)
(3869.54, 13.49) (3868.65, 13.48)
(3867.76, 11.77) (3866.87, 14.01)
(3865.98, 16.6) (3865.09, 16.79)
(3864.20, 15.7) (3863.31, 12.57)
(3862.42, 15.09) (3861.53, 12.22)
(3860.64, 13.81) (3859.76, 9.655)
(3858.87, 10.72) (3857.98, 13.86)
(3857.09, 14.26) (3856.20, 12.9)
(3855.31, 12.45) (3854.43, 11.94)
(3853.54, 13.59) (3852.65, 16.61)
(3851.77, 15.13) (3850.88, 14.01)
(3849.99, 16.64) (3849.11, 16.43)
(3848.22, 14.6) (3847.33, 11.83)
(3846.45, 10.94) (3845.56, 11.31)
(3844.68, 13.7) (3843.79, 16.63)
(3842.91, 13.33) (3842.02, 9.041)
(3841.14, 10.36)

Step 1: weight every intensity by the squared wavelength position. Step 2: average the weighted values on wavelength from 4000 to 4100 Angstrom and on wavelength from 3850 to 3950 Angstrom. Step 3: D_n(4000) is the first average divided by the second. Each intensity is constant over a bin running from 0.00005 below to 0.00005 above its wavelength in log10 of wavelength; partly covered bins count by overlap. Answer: 1.9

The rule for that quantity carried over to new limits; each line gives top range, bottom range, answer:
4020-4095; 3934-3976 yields 1.90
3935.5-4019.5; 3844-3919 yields 1.42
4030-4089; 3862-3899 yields 1.95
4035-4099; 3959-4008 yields 1.34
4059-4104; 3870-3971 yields 1.82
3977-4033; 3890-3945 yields 1.80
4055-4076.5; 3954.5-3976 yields 1.78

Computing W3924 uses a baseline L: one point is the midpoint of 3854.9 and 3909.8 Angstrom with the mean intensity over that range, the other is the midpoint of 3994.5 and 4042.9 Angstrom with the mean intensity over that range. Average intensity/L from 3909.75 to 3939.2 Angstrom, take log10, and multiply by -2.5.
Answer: 0.311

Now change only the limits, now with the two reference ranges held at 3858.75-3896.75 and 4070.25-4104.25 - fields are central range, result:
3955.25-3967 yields 0.16 mag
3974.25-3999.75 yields -0.18 mag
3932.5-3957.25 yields 0.16 mag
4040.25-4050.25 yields -0.07 mag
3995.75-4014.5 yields -0.18 mag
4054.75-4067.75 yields 0.05 mag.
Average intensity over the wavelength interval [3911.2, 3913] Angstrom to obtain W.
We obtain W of 22.5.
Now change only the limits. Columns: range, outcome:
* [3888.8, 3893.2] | 17.2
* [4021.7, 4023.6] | 28.5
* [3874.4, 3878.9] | 12.2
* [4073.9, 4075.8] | 27.3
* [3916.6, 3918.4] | 18.5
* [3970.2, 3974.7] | 11.8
